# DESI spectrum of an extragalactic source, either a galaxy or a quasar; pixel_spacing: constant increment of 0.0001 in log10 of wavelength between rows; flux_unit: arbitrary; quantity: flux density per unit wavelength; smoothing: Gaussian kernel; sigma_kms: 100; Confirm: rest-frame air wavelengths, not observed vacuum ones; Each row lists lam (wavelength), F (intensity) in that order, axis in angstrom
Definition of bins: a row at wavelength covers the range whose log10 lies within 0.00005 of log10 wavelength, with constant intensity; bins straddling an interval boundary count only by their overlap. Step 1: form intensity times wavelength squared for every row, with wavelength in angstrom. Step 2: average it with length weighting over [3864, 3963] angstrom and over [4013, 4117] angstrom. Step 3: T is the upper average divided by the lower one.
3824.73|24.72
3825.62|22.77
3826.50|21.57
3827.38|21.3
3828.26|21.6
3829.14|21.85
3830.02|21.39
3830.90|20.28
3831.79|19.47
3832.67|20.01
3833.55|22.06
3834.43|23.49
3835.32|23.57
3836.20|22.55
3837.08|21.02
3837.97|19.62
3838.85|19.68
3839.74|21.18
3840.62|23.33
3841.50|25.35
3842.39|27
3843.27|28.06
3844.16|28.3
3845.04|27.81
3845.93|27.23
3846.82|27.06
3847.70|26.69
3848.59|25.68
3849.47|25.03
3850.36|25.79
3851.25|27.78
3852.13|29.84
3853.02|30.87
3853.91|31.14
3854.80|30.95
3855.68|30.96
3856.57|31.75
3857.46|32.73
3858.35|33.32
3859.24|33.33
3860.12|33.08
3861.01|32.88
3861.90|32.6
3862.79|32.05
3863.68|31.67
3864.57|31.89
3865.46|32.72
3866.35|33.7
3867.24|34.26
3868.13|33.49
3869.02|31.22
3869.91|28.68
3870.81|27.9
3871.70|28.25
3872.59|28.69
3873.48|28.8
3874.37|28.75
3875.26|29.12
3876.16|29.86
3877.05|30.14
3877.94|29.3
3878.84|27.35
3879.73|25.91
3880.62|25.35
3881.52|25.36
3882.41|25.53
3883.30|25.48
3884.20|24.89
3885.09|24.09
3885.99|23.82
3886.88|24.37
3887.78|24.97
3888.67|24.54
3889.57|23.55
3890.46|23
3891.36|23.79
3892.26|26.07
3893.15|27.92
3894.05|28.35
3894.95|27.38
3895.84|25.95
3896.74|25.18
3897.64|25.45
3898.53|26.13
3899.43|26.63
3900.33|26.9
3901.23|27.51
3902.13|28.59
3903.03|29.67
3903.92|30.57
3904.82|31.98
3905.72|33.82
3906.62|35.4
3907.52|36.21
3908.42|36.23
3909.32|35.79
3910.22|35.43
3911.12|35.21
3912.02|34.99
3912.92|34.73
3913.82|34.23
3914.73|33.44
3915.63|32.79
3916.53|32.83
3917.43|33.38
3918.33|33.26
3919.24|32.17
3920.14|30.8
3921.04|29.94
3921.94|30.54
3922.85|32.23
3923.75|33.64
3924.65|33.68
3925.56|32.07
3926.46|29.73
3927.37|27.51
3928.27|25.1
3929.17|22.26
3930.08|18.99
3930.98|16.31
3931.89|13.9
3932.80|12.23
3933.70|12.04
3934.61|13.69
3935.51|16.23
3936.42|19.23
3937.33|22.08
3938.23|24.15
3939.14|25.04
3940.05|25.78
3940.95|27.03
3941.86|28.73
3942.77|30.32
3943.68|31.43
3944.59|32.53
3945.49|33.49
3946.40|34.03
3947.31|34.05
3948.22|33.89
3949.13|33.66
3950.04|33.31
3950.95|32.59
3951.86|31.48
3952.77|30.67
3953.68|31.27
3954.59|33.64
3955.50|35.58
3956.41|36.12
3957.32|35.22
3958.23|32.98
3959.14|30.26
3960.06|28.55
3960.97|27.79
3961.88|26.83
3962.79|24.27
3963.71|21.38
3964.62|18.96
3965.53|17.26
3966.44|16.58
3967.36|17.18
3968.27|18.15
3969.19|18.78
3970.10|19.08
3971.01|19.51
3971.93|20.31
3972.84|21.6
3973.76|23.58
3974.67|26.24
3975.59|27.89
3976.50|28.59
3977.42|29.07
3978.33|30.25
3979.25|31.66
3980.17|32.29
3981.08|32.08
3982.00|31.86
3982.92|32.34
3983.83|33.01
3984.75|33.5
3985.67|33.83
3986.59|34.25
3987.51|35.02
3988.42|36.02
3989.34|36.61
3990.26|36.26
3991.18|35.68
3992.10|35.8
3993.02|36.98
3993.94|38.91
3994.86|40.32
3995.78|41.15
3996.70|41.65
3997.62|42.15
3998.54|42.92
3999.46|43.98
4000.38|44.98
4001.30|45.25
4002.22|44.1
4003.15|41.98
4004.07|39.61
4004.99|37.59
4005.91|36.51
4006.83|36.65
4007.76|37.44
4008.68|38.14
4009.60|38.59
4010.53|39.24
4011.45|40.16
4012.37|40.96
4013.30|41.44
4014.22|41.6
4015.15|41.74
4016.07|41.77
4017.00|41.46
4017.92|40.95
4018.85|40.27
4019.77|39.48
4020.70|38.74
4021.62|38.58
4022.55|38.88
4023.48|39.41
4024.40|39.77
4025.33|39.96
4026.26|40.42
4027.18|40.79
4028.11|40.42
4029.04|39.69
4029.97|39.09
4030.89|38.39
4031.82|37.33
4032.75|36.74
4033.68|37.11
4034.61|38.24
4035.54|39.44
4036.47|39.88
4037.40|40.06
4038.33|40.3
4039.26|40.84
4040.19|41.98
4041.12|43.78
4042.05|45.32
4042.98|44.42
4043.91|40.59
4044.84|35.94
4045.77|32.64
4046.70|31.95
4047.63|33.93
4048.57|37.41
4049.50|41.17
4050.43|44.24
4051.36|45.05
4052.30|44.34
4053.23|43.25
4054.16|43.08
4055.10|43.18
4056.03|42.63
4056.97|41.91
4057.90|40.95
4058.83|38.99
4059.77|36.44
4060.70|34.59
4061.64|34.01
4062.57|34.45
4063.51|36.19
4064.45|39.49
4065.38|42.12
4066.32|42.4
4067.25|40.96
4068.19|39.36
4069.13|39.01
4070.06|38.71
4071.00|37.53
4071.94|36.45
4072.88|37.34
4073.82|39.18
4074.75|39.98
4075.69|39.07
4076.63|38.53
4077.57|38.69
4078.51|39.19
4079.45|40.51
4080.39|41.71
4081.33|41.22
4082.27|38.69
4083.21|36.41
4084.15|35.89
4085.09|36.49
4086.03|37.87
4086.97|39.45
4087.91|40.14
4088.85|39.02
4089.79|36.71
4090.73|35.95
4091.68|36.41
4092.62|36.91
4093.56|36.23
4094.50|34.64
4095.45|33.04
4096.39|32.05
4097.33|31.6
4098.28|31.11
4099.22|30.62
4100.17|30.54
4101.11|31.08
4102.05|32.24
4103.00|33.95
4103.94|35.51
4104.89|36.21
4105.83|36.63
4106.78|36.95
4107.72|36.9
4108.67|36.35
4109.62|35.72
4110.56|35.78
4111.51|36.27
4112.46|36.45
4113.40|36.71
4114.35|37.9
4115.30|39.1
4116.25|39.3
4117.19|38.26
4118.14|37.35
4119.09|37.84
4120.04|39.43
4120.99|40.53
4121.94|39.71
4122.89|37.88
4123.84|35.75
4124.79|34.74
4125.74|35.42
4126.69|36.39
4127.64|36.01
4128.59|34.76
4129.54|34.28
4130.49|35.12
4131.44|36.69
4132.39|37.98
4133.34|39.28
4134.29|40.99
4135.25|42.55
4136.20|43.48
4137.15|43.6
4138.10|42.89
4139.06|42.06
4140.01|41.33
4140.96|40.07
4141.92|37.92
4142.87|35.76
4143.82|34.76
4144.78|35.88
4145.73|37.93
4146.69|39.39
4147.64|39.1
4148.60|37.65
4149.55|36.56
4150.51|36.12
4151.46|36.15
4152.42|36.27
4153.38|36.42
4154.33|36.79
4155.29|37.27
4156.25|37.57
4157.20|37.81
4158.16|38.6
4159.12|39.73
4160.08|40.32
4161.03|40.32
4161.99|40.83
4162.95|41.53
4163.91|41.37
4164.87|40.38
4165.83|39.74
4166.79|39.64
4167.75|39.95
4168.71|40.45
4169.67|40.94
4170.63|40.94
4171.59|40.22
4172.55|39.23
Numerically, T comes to 1.44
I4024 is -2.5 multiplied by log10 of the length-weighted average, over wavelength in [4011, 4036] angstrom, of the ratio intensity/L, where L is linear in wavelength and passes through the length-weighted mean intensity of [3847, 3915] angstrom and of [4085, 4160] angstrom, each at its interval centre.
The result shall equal -0.17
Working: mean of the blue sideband 29.4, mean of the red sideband 37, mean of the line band 39.7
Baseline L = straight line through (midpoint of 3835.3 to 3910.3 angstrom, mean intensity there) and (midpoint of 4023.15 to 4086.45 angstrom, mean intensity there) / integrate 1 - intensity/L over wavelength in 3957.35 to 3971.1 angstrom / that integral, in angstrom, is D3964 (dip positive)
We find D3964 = 4.4 angstrom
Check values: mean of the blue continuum 28.3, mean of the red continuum 39.4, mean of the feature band 23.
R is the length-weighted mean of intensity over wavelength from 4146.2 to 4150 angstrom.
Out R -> 38.2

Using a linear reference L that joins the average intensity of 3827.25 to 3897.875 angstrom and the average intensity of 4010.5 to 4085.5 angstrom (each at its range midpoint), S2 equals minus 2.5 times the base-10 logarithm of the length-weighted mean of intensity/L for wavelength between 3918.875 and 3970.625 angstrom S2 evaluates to 0.22 mag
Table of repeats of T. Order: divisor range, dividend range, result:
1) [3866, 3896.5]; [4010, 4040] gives 1.57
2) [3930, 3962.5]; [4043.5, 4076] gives 1.51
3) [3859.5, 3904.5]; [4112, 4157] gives 1.53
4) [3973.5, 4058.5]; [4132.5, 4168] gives 1.08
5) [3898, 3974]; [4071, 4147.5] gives 1.46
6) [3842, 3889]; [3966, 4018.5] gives 1.28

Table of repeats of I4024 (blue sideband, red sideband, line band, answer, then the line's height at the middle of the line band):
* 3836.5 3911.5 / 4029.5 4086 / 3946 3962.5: 0.03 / 33.2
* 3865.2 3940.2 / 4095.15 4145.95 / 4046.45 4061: -0.18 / 34.1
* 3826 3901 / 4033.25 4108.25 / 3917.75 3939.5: 0.23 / 30.4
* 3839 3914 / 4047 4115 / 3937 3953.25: 0.06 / 31.9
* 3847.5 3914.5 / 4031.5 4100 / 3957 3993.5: 0.21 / 34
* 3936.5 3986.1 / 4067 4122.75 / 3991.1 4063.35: -0.22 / 32.5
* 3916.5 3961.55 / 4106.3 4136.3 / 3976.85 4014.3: -0.20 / 31.2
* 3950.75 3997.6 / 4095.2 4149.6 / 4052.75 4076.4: -0.15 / 34.2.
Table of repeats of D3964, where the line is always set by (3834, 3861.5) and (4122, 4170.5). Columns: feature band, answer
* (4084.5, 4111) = 1.1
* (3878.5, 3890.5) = 1.6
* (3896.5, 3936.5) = 1.8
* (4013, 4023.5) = -2.1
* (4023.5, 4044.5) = -3.6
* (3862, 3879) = -1.4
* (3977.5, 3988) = -0.1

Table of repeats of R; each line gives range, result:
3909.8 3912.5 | 35.2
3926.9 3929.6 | 25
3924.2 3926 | 32.8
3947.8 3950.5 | 33.6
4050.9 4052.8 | 44.6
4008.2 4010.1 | 38.4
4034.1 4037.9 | 39.4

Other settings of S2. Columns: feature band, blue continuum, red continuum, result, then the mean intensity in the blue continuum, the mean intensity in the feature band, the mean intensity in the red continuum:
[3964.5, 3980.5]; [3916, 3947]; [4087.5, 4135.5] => 0.232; 26.4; 23.2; 36.2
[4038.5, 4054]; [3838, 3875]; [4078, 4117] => -0.166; 29.2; 40.5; 36.3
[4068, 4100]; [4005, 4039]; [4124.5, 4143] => 0.053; 39.4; 37.1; 38.7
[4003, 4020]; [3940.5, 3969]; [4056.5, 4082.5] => -0.175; 28.9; 39.7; 38.8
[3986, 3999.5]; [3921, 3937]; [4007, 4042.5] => -0.119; 23.1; 38.3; 39.9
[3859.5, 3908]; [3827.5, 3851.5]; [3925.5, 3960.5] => -0.134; 23.7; 28.6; 27.3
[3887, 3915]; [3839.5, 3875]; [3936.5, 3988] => -0.019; 29.6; 29.6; 28.4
